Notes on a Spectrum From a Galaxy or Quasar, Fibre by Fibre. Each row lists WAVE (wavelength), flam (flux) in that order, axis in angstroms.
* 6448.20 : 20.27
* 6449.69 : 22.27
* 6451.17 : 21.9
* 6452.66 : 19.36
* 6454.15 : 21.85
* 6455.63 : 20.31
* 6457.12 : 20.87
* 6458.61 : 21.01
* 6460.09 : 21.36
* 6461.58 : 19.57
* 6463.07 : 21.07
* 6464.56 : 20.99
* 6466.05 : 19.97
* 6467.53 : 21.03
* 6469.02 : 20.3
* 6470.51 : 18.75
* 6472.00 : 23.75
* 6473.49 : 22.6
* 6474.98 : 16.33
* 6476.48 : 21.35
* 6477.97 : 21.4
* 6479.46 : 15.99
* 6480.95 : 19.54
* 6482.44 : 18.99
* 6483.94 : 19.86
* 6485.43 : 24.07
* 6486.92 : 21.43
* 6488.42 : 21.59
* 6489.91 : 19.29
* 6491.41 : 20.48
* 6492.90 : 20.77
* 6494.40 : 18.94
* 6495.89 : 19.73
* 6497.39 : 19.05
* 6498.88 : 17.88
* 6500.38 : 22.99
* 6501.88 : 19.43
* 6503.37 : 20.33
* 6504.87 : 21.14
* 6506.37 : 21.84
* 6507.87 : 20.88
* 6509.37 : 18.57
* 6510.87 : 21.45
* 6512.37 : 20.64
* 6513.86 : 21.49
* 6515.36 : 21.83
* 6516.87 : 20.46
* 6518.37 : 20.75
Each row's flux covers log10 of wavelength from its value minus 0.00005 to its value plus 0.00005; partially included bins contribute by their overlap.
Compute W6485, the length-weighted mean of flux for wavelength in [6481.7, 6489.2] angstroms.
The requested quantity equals 21.2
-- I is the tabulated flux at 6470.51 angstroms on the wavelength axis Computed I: 18.75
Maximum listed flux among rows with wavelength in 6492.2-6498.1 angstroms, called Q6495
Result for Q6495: 20.77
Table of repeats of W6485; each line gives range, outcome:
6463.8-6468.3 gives 20.7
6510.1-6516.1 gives 21.4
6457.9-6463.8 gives 20.8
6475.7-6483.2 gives 19.4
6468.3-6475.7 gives 20.4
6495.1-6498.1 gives 19.4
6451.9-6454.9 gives 20.6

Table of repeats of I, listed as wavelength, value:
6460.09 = 21.36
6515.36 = 21.83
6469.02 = 20.3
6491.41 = 20.48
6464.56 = 20.99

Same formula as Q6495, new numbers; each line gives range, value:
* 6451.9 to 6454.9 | 21.85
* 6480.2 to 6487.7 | 24.07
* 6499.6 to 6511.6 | 22.99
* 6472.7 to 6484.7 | 22.6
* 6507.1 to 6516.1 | 21.83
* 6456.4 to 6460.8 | 21.36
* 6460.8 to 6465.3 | 21.07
